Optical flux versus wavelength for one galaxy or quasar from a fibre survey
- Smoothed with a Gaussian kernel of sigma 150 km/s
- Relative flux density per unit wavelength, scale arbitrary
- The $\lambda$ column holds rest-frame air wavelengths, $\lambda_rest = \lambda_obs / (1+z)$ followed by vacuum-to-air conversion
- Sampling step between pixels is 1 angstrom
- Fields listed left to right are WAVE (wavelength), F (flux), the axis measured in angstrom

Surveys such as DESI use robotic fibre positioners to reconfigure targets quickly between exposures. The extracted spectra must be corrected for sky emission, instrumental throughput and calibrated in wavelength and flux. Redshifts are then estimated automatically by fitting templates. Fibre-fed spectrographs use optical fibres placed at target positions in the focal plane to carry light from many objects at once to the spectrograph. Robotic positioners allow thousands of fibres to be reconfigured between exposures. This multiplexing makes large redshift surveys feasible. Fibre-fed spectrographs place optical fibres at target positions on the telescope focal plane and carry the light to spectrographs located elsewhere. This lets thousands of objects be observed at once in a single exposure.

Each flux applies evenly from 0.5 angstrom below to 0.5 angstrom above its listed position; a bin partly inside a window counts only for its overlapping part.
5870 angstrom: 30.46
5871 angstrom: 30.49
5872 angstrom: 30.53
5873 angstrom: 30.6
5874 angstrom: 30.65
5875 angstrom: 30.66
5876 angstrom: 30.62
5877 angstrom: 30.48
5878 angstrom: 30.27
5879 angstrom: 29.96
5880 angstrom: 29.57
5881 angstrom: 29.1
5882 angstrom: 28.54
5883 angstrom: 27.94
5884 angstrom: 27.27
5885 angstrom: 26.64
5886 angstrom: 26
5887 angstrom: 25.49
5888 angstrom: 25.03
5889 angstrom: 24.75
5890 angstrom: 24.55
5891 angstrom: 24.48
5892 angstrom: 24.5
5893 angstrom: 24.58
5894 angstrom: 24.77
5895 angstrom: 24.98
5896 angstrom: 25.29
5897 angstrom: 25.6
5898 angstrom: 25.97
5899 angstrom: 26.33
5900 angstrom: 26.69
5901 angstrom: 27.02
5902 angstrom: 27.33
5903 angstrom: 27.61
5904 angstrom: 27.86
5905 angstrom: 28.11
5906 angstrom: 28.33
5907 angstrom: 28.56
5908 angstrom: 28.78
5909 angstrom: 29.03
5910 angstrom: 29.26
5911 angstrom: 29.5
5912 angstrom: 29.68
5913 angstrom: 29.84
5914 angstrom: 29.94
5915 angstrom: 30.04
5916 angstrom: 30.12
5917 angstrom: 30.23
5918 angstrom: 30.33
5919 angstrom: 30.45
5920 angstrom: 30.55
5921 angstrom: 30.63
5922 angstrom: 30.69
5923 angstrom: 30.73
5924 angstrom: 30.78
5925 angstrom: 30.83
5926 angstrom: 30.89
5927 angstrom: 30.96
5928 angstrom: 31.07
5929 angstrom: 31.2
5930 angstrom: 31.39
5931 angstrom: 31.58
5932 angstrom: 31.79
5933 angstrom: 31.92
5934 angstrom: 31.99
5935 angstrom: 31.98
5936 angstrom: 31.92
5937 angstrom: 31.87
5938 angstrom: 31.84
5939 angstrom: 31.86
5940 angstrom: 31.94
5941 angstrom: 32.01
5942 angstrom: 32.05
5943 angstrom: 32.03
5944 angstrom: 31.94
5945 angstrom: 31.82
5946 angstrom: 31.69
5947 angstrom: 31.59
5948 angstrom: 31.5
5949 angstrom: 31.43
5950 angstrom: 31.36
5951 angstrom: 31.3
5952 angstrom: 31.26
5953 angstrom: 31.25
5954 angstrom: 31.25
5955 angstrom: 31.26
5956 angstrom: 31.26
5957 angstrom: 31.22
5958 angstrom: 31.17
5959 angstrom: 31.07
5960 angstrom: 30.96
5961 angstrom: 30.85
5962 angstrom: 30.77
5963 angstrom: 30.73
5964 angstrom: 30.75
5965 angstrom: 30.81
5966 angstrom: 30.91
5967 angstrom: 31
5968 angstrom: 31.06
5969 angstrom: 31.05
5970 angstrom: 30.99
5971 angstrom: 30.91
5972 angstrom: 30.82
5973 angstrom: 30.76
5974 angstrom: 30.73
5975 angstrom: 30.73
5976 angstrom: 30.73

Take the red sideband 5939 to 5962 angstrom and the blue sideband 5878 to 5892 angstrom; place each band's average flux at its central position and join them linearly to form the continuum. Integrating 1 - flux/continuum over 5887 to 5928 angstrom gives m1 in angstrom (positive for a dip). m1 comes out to 0.5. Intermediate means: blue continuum 26.9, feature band 28.1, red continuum 31.5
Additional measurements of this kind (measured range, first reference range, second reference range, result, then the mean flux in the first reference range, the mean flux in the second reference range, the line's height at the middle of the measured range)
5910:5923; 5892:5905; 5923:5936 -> -0.4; 26.2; 31.4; 29.2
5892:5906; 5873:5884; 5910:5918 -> 1.6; 29.7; 29.9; 29.8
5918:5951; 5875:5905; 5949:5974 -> -2.2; 27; 31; 29.5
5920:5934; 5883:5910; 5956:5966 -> -1.2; 26.5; 30.9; 28.6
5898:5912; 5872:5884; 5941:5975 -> 1.0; 29.8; 31.2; 30.3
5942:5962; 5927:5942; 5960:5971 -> -0.1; 31.7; 30.9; 31.3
